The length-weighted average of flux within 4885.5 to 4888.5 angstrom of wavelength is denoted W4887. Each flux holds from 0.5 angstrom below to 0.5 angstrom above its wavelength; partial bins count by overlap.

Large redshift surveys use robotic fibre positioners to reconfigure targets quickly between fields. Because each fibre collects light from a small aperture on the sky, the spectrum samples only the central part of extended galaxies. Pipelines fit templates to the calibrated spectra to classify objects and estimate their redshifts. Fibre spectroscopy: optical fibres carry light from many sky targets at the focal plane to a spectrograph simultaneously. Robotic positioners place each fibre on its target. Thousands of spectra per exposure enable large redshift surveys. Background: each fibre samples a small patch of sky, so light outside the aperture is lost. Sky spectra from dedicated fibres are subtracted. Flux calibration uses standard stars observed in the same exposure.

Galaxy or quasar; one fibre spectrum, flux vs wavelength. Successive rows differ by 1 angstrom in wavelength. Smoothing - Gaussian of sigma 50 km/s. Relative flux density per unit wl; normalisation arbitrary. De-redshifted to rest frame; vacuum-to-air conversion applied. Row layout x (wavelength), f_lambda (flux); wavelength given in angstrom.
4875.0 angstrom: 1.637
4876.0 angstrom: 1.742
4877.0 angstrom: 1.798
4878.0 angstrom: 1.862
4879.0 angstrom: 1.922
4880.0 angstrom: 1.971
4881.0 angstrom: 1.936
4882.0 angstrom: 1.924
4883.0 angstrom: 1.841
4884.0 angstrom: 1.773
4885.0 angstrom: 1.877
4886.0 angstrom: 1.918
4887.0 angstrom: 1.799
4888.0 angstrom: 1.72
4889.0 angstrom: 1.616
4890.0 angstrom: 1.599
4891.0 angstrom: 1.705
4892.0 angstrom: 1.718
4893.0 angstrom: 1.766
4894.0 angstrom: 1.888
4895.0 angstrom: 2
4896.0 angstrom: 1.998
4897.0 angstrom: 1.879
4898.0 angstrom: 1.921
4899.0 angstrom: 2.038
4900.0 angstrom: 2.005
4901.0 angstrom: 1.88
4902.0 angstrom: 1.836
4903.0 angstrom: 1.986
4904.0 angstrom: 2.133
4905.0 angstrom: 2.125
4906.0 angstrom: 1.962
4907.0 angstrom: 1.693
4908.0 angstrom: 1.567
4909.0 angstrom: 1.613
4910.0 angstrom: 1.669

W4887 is 1.81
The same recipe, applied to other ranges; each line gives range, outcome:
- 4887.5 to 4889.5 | 1.67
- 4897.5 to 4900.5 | 1.99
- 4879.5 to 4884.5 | 1.89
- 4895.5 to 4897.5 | 1.94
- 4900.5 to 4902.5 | 1.86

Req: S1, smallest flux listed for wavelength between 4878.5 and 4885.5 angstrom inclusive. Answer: 1.773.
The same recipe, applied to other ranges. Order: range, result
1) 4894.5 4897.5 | 1.879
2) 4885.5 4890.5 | 1.599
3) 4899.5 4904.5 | 1.836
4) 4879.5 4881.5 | 1.936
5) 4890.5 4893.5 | 1.705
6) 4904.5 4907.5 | 1.693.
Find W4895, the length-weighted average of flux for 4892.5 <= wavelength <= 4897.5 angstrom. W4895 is 1.91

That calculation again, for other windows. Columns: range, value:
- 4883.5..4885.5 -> 1.82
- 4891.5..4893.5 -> 1.74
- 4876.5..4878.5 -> 1.83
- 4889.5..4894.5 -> 1.74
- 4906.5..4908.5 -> 1.63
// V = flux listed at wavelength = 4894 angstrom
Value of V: 1.888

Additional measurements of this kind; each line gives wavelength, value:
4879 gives 1.922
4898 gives 1.921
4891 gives 1.705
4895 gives 2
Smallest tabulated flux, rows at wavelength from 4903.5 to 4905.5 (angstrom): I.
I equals 2.125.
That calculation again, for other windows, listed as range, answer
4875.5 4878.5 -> 1.742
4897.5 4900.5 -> 1.921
